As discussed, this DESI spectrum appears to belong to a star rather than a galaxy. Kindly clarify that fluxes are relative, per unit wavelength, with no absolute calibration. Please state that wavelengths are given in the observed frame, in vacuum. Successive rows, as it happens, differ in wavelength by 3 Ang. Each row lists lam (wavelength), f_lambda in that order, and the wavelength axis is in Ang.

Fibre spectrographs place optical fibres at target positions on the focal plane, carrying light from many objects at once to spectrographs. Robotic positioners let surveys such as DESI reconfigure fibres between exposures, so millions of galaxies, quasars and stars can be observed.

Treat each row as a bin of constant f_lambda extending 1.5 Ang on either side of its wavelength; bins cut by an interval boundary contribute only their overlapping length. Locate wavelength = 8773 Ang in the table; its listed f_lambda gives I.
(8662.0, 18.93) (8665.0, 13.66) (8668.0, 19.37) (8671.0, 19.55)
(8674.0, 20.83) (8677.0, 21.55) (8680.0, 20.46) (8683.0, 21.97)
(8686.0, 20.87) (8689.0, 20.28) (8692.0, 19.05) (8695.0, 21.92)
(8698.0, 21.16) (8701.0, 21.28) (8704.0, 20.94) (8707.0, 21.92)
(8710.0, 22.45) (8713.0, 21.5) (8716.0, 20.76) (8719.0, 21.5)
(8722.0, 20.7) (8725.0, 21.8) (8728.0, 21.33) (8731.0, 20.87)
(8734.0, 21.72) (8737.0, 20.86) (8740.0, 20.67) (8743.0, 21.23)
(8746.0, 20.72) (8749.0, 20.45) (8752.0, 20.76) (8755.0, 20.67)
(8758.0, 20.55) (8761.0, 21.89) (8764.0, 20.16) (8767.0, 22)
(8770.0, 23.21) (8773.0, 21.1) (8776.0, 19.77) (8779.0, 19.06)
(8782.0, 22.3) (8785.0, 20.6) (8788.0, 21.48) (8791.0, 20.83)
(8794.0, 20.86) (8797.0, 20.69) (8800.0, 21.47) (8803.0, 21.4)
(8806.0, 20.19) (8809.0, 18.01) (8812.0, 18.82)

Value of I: 21.1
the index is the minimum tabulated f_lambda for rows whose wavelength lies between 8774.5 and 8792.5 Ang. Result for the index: 19.06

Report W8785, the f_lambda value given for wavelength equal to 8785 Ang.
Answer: 20.6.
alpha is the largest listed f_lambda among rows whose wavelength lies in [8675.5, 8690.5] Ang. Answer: 21.97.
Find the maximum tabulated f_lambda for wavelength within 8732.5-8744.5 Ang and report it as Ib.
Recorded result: 21.72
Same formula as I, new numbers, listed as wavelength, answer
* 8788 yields 21.48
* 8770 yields 23.21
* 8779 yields 19.06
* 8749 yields 20.45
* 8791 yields 20.83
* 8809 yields 18.01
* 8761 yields 21.89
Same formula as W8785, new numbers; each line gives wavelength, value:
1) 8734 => 21.72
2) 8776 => 19.77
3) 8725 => 21.8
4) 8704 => 20.94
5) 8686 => 20.87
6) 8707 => 21.92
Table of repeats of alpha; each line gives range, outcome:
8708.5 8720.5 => 22.45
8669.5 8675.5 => 20.83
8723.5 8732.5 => 21.8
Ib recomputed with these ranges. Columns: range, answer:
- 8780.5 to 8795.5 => 22.3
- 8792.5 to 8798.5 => 20.86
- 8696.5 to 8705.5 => 21.28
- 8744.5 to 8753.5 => 20.76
